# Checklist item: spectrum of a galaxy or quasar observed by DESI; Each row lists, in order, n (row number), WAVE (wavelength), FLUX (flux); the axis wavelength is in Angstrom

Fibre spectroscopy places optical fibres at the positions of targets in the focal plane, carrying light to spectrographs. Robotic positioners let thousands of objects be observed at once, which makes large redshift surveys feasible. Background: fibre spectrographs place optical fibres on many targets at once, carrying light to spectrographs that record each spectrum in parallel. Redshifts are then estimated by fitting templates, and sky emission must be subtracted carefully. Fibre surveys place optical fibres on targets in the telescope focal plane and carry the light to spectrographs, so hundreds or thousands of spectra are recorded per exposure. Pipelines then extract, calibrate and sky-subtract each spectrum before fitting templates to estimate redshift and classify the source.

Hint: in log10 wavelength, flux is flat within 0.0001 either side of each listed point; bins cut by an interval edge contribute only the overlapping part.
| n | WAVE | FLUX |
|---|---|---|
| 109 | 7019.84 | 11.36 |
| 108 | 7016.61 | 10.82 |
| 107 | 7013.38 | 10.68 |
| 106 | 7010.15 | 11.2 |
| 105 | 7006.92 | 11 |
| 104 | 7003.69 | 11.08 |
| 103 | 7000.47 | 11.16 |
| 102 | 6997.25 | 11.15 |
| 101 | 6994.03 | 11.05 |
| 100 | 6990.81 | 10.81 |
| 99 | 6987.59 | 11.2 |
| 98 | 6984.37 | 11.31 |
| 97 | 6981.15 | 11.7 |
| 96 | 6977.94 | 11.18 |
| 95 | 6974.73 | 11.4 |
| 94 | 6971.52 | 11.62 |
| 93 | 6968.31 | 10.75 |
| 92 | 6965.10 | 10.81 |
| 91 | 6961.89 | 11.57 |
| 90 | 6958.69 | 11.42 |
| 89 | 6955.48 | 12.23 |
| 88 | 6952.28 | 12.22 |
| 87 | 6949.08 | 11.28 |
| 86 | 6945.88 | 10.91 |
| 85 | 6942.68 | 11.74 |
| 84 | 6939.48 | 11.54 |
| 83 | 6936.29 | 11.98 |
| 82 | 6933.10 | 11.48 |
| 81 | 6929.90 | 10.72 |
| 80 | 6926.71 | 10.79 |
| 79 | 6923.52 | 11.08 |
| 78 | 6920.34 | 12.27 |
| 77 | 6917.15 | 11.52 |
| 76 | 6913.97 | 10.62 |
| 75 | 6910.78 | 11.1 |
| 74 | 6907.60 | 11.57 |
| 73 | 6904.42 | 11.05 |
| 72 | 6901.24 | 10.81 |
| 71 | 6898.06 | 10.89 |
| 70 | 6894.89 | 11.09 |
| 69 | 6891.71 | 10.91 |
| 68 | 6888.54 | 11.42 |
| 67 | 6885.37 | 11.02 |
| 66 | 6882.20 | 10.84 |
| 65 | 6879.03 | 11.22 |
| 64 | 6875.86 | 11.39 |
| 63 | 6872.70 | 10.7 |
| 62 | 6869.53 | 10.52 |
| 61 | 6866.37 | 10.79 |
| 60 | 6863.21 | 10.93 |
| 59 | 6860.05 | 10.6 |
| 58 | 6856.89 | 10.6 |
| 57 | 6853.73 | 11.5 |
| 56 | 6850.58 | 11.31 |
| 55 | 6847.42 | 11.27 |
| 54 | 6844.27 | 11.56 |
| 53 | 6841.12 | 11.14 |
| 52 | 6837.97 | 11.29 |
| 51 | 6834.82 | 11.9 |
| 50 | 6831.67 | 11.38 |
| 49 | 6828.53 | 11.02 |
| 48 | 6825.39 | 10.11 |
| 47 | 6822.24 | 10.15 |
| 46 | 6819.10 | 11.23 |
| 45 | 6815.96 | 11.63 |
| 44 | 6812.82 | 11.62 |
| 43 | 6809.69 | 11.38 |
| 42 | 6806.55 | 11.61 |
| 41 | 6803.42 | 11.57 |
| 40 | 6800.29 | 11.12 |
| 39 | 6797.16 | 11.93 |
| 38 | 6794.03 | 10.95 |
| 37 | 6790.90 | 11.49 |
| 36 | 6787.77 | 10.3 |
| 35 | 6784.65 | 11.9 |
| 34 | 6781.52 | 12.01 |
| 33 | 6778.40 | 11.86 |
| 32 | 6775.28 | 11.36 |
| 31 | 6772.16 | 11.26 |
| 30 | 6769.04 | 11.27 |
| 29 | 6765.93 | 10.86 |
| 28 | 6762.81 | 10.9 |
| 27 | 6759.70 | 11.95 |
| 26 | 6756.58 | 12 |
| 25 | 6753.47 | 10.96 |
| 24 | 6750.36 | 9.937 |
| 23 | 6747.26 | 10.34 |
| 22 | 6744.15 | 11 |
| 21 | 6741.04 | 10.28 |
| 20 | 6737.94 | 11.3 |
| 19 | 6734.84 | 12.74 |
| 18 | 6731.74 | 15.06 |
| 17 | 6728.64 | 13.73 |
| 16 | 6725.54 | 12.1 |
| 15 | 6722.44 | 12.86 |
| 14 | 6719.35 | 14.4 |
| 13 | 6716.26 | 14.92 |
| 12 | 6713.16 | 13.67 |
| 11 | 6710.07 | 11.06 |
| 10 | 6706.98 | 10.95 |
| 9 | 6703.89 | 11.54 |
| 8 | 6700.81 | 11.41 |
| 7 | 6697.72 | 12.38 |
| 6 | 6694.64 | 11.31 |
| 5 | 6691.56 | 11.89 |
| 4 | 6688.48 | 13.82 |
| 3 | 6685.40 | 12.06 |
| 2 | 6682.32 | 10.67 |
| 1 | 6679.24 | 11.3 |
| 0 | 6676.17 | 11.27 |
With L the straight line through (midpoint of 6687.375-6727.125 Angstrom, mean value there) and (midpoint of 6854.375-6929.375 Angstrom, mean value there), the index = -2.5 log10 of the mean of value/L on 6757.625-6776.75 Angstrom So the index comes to 0.07 mag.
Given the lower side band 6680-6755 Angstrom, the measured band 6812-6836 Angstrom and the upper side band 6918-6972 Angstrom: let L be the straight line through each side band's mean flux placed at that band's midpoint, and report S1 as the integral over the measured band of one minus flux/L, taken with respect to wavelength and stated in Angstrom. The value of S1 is 1.4 Angstrom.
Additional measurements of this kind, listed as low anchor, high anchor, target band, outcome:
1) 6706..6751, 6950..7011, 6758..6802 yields 2.8 Angstrom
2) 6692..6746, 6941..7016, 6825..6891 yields 3.9 Angstrom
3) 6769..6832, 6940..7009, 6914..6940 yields -0.1 Angstrom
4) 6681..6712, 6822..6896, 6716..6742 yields -3.2 Angstrom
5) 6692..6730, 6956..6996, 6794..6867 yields 4.5 Angstrom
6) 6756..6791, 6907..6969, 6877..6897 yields 0.5 Angstrom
